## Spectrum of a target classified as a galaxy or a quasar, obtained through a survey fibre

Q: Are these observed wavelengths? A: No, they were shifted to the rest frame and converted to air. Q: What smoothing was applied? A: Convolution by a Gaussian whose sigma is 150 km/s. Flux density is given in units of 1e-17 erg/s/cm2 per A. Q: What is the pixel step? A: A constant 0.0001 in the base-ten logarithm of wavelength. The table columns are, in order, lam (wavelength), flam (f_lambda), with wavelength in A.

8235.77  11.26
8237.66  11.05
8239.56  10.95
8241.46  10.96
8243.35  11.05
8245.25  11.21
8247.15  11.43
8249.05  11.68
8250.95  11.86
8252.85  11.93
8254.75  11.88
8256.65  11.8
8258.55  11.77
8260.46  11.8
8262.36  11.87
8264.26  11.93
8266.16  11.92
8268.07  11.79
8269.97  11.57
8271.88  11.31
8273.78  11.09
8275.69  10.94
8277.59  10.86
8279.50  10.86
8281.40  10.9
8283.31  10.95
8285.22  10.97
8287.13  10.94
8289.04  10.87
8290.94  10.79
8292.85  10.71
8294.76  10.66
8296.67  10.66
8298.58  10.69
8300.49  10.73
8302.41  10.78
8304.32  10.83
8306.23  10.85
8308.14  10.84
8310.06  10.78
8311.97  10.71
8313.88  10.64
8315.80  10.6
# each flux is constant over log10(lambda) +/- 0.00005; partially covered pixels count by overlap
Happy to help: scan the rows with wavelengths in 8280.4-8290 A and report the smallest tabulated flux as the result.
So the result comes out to 10.87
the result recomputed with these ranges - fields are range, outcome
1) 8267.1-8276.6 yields 10.94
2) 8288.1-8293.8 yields 10.71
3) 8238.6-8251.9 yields 10.95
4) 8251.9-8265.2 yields 11.77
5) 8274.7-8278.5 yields 10.86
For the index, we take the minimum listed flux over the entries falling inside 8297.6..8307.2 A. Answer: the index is 10.69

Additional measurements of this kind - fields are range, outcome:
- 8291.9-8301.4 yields 10.66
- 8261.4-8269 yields 11.79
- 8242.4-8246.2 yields 11.05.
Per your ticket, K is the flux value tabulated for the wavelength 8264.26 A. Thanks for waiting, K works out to 11.93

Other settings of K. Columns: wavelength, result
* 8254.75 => 11.88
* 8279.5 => 10.86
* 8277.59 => 10.86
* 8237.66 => 11.05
